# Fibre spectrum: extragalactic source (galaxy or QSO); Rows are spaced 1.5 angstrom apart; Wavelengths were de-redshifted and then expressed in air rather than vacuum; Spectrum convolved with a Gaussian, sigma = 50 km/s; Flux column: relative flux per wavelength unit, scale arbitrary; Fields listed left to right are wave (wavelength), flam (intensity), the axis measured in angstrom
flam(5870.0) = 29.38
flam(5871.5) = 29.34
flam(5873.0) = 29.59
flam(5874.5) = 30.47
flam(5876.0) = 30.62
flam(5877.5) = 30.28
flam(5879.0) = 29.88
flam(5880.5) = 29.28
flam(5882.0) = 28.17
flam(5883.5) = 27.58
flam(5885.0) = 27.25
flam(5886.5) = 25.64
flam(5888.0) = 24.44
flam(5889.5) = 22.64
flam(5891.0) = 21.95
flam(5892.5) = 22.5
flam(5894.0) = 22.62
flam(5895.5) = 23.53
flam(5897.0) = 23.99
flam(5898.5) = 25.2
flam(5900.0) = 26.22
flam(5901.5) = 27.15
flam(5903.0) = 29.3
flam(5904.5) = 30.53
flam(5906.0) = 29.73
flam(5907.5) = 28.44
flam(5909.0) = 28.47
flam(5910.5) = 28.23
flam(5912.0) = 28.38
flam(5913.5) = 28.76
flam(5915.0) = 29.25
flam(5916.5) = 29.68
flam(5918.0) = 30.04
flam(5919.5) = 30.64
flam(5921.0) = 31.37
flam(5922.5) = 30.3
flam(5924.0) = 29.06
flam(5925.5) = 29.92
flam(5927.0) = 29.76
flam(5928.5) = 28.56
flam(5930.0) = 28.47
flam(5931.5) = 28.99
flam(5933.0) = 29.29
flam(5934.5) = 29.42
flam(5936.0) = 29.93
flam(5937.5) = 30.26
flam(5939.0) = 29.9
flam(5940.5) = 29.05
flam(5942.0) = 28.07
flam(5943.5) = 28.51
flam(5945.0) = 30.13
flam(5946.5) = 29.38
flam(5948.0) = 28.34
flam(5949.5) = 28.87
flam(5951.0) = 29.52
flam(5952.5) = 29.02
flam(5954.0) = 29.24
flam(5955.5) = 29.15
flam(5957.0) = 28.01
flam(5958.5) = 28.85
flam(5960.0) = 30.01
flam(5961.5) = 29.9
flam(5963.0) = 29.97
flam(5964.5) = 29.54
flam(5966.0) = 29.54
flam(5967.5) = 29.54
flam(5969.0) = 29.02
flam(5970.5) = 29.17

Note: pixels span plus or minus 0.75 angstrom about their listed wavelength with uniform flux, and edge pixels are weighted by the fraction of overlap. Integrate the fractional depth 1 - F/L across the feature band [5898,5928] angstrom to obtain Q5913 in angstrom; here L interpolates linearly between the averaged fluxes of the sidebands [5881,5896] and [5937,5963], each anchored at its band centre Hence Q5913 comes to -2.9 angstrom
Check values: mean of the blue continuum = 24.7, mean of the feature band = 29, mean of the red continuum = 29.2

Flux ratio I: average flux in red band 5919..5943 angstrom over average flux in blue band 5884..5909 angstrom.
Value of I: 1.1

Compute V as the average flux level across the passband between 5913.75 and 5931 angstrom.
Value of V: 29.7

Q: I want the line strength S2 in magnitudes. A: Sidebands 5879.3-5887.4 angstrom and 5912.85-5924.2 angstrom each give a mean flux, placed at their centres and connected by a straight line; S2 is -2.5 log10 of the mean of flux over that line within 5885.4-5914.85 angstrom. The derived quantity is 0.10 mag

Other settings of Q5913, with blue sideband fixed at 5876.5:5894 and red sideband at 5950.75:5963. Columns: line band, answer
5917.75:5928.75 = -0.9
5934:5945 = -0.3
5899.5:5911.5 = -0.7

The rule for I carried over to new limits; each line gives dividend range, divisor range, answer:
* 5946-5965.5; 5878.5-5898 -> 1.16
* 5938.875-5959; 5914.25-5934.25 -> 0.98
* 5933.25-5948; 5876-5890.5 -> 1.07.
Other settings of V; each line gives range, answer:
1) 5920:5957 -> 29.3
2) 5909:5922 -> 29.5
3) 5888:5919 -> 26.8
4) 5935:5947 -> 29.4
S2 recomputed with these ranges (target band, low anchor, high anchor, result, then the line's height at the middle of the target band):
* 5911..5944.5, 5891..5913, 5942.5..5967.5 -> -0.059 mag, 27.9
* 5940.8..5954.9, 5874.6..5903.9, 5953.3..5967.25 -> -0.007 mag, 28.8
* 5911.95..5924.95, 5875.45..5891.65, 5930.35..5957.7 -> -0.057 mag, 28.3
